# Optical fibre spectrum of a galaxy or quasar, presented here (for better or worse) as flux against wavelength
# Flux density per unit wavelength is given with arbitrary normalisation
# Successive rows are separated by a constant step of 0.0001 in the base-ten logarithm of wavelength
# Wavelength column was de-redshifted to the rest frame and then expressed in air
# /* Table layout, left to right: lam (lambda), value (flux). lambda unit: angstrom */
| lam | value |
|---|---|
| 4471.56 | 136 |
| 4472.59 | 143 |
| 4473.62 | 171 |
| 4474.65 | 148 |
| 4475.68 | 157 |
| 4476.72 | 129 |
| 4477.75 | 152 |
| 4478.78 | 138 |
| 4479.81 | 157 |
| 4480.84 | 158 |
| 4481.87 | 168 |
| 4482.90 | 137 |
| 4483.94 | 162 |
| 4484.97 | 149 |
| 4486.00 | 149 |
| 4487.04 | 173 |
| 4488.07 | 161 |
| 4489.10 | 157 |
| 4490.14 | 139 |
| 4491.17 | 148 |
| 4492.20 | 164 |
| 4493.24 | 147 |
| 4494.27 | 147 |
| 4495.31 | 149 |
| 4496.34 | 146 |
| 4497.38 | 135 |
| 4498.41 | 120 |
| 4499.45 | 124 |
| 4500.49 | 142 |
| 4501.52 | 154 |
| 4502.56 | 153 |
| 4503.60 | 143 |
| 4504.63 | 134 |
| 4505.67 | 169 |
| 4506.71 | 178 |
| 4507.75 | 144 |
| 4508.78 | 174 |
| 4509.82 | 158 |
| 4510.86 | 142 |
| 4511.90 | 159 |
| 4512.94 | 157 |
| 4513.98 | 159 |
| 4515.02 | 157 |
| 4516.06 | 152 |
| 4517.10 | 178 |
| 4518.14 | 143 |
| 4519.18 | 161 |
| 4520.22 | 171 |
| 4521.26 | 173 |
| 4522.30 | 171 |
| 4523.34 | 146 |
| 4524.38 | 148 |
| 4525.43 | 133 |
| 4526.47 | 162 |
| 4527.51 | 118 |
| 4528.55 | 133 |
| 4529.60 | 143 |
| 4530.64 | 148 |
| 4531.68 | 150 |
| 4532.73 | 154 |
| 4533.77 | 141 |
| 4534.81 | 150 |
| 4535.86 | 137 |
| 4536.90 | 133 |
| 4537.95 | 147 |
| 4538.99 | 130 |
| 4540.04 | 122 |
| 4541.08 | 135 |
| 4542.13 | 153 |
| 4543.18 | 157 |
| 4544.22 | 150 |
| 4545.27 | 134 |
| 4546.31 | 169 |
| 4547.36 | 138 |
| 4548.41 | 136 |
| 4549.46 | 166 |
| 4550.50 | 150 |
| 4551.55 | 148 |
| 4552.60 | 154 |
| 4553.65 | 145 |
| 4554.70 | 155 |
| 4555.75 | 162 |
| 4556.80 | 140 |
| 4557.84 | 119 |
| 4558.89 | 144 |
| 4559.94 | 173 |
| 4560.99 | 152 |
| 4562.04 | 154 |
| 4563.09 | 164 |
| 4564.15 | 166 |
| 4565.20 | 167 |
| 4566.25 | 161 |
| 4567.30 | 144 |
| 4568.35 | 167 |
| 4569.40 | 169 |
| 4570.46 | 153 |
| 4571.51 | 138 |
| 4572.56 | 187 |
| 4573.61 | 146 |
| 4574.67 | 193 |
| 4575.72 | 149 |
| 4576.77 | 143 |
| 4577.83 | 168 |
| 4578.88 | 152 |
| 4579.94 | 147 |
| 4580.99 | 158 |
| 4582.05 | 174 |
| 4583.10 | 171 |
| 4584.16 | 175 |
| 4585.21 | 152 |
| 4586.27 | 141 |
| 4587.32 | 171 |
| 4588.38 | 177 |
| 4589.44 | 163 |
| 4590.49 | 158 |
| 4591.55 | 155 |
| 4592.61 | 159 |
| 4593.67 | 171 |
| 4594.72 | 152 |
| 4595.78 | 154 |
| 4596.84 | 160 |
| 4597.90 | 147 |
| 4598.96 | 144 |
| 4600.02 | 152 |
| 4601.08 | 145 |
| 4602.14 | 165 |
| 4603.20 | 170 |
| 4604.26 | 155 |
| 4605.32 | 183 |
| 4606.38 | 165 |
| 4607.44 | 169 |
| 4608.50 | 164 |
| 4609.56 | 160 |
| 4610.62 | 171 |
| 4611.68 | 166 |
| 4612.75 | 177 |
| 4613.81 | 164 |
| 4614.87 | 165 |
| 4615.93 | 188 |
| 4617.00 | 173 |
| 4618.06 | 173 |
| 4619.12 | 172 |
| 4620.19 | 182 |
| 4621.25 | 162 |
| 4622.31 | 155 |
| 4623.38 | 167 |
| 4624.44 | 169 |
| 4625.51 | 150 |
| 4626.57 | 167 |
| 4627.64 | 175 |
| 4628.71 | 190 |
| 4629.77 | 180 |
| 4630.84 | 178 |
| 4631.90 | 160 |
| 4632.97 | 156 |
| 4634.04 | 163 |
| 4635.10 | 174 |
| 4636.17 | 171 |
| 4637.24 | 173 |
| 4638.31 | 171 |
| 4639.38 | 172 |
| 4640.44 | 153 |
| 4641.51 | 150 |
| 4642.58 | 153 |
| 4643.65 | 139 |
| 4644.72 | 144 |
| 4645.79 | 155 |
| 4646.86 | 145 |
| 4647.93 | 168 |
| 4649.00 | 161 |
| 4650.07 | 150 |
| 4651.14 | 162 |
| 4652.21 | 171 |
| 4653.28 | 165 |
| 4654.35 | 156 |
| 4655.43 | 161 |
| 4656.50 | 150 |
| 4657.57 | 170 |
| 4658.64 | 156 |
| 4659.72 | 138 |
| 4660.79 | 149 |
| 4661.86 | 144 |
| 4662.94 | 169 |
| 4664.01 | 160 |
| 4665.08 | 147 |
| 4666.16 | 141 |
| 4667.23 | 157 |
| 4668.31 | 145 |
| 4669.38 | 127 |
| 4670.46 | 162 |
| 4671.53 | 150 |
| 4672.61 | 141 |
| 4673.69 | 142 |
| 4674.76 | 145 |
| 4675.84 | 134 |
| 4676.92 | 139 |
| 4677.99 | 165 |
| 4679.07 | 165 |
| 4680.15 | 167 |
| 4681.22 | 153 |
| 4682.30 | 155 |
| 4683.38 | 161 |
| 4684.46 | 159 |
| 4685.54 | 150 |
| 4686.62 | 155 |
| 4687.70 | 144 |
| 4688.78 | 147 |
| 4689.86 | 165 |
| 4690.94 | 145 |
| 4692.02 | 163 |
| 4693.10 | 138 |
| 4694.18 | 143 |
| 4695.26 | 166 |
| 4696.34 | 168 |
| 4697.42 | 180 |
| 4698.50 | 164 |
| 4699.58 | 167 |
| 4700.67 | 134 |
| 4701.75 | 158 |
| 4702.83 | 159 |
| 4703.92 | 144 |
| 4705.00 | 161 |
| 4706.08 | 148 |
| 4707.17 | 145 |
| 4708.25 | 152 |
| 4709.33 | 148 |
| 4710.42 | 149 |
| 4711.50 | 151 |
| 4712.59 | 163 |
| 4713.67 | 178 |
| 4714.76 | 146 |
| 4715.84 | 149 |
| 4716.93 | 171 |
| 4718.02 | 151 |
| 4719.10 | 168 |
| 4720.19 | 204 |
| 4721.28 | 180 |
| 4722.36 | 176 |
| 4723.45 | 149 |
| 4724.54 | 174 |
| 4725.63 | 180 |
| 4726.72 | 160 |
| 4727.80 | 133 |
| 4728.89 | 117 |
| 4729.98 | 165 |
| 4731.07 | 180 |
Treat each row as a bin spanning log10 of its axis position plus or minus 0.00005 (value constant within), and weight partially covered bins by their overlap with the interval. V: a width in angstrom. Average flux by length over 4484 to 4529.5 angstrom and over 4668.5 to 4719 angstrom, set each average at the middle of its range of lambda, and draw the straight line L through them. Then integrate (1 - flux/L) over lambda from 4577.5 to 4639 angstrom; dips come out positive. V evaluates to -4.9 angstrom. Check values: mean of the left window 152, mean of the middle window 165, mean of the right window 154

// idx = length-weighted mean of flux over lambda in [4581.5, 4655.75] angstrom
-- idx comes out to 164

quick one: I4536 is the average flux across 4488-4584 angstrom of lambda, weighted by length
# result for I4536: 152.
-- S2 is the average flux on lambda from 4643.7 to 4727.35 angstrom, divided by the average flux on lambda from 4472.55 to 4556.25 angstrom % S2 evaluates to 1.0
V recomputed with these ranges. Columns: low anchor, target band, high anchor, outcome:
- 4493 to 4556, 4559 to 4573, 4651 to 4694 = -1.0 angstrom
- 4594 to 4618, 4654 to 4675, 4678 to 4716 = 1.0 angstrom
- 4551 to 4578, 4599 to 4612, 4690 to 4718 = -0.6 angstrom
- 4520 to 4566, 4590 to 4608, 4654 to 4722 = -1.0 angstrom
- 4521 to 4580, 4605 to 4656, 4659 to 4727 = -3.9 angstrom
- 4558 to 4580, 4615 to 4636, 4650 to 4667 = -1.8 angstrom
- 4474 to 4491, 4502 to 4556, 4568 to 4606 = 1.8 angstrom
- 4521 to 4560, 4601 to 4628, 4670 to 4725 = -3.0 angstrom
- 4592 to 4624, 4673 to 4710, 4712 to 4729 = 2.3 angstrom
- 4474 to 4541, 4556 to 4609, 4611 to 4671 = -0.9 angstrom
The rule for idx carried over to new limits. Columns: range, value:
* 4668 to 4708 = 153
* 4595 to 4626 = 164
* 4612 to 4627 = 169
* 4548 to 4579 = 156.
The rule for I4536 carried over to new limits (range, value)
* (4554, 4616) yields 160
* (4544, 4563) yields 150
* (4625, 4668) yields 160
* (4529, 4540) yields 142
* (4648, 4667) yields 156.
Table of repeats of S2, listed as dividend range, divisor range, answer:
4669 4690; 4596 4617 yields 0.92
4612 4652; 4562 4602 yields 1.04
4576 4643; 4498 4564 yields 1.10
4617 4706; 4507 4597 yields 1.02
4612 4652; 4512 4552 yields 1.11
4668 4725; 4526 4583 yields 1.03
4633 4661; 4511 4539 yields 1.05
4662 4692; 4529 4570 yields 1.01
